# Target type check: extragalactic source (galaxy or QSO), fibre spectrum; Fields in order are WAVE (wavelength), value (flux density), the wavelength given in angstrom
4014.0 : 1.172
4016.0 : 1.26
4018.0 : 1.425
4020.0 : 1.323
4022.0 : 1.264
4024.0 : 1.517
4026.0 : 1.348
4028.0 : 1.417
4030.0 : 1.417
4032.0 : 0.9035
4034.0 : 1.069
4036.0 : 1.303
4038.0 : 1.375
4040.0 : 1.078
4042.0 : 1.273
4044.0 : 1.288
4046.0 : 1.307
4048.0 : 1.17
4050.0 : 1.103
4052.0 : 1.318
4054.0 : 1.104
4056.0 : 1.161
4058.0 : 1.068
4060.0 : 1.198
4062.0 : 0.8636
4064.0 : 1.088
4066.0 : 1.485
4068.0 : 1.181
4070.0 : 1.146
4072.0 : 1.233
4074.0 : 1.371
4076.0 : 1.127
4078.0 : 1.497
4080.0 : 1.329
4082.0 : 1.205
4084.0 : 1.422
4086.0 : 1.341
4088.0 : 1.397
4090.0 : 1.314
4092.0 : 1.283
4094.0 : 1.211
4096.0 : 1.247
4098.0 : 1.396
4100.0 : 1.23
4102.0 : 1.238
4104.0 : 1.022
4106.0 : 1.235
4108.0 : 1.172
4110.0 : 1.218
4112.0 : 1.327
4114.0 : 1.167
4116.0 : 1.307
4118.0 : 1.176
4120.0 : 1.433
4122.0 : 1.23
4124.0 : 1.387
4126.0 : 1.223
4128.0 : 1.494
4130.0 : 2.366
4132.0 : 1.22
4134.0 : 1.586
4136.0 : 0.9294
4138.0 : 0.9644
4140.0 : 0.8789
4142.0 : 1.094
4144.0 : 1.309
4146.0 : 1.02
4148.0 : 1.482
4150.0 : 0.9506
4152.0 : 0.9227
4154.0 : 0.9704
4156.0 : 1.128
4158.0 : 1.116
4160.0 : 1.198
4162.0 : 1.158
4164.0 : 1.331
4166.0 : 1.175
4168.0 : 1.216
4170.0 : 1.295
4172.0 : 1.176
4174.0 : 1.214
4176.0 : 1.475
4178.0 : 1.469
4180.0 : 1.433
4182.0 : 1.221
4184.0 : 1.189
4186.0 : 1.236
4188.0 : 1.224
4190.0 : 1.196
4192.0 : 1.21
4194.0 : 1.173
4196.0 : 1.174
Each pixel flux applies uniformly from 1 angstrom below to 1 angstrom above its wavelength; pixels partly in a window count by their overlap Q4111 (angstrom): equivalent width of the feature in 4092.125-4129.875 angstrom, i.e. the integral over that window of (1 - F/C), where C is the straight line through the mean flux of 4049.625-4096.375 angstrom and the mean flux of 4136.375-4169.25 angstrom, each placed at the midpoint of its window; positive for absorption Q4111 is -3.5 angstrom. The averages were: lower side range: 1.24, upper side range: 1.12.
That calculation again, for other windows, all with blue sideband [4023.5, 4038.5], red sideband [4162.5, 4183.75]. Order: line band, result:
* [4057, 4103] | 1.1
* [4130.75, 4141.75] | 1.3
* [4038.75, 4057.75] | 1.3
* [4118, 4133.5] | -2.1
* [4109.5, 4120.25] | 0.2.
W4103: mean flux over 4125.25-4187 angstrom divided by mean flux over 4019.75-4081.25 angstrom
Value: 1.00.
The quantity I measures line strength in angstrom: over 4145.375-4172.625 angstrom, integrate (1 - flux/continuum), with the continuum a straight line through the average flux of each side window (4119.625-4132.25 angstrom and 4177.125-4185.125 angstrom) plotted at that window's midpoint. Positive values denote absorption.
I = 4.7 angstrom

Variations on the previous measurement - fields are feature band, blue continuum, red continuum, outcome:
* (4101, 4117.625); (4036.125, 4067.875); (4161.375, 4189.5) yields 0.3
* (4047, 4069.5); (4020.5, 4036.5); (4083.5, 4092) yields 2.7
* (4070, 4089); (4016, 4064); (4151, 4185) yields -1.4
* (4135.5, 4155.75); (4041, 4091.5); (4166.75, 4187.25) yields 3.5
